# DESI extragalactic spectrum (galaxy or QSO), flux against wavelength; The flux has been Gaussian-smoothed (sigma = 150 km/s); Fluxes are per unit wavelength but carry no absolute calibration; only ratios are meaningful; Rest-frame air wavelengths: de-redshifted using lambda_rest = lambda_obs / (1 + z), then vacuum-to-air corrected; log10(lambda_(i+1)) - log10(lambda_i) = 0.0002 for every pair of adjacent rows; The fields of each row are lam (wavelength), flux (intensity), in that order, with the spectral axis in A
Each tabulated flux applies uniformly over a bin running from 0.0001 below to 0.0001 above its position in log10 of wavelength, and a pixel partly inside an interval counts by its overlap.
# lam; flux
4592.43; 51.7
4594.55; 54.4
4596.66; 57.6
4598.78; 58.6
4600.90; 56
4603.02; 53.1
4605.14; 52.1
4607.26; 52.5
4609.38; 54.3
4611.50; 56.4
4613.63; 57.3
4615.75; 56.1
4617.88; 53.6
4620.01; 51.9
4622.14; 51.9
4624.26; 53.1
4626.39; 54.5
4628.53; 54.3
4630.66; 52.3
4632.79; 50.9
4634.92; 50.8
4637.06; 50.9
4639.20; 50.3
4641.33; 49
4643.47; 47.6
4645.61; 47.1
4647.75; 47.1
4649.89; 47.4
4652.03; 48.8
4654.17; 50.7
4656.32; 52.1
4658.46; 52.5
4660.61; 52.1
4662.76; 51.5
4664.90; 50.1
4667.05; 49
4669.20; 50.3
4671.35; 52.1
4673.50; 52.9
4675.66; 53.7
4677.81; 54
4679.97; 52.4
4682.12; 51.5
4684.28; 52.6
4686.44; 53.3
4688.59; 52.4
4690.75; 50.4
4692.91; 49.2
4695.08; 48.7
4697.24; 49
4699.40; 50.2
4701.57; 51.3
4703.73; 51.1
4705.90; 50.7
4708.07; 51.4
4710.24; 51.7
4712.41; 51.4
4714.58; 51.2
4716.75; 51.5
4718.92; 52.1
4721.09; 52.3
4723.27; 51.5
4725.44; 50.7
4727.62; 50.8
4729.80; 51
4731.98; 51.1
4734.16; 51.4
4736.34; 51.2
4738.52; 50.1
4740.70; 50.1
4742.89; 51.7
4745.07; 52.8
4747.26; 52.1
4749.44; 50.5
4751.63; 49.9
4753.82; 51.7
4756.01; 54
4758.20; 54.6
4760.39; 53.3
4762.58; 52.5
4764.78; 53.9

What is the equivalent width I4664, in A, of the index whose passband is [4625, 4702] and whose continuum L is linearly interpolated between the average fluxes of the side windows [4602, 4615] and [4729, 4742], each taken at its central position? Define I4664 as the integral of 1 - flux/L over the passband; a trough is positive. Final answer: 2.8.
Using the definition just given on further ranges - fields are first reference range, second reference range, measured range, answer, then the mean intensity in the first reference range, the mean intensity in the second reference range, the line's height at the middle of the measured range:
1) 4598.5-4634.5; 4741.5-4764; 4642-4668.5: 1.9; 53.9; 52.3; 53.4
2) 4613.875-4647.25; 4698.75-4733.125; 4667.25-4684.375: -0.3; 51.7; 51.3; 51.5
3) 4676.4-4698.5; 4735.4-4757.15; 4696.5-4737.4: 0.2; 51.4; 51.4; 51.4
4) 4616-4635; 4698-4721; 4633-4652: 1.3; 52.8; 51.3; 52.5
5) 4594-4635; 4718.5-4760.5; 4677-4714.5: 0.9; 54.2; 51.6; 52.5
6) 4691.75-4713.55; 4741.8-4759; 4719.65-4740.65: 0.1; 50.5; 52.1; 51.4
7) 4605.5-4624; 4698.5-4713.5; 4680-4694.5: 0.1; 54.1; 51.1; 51.7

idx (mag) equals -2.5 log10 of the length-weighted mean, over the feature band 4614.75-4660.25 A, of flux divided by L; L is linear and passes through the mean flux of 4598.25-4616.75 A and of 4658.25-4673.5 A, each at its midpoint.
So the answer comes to 0.04 mag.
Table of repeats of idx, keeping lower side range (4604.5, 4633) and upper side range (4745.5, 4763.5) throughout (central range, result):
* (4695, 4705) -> 0.06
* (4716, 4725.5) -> 0.02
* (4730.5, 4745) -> 0.03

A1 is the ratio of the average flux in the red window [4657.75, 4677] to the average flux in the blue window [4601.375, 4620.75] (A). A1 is 0.95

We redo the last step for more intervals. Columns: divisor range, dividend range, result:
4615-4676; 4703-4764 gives 1.01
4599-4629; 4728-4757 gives 0.95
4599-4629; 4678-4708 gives 0.94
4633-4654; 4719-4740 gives 1.04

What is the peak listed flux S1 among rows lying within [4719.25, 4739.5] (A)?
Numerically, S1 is 52.3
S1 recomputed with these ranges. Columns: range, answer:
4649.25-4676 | 53.7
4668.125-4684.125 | 54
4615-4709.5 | 56.1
